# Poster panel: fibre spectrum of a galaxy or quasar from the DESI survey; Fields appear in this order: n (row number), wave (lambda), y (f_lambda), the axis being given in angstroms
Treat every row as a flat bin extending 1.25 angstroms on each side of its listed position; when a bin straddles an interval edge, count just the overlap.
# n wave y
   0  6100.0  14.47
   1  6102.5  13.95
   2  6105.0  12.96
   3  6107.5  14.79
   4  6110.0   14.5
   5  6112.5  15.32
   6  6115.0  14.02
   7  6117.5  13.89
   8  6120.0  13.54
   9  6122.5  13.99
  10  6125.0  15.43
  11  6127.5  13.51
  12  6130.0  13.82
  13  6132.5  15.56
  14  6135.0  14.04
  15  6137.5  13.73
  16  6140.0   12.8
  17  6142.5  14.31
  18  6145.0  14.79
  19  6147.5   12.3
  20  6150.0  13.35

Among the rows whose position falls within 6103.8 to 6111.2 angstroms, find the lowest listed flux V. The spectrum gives 12.96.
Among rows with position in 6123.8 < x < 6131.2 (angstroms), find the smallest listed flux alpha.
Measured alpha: 13.51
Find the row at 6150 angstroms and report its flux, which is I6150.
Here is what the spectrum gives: 13.35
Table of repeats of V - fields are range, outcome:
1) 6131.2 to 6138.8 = 13.73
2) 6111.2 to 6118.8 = 13.89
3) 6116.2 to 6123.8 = 13.54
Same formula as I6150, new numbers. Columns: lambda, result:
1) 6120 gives 13.54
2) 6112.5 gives 15.32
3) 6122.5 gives 13.99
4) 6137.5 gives 13.73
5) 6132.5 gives 15.56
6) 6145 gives 14.79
